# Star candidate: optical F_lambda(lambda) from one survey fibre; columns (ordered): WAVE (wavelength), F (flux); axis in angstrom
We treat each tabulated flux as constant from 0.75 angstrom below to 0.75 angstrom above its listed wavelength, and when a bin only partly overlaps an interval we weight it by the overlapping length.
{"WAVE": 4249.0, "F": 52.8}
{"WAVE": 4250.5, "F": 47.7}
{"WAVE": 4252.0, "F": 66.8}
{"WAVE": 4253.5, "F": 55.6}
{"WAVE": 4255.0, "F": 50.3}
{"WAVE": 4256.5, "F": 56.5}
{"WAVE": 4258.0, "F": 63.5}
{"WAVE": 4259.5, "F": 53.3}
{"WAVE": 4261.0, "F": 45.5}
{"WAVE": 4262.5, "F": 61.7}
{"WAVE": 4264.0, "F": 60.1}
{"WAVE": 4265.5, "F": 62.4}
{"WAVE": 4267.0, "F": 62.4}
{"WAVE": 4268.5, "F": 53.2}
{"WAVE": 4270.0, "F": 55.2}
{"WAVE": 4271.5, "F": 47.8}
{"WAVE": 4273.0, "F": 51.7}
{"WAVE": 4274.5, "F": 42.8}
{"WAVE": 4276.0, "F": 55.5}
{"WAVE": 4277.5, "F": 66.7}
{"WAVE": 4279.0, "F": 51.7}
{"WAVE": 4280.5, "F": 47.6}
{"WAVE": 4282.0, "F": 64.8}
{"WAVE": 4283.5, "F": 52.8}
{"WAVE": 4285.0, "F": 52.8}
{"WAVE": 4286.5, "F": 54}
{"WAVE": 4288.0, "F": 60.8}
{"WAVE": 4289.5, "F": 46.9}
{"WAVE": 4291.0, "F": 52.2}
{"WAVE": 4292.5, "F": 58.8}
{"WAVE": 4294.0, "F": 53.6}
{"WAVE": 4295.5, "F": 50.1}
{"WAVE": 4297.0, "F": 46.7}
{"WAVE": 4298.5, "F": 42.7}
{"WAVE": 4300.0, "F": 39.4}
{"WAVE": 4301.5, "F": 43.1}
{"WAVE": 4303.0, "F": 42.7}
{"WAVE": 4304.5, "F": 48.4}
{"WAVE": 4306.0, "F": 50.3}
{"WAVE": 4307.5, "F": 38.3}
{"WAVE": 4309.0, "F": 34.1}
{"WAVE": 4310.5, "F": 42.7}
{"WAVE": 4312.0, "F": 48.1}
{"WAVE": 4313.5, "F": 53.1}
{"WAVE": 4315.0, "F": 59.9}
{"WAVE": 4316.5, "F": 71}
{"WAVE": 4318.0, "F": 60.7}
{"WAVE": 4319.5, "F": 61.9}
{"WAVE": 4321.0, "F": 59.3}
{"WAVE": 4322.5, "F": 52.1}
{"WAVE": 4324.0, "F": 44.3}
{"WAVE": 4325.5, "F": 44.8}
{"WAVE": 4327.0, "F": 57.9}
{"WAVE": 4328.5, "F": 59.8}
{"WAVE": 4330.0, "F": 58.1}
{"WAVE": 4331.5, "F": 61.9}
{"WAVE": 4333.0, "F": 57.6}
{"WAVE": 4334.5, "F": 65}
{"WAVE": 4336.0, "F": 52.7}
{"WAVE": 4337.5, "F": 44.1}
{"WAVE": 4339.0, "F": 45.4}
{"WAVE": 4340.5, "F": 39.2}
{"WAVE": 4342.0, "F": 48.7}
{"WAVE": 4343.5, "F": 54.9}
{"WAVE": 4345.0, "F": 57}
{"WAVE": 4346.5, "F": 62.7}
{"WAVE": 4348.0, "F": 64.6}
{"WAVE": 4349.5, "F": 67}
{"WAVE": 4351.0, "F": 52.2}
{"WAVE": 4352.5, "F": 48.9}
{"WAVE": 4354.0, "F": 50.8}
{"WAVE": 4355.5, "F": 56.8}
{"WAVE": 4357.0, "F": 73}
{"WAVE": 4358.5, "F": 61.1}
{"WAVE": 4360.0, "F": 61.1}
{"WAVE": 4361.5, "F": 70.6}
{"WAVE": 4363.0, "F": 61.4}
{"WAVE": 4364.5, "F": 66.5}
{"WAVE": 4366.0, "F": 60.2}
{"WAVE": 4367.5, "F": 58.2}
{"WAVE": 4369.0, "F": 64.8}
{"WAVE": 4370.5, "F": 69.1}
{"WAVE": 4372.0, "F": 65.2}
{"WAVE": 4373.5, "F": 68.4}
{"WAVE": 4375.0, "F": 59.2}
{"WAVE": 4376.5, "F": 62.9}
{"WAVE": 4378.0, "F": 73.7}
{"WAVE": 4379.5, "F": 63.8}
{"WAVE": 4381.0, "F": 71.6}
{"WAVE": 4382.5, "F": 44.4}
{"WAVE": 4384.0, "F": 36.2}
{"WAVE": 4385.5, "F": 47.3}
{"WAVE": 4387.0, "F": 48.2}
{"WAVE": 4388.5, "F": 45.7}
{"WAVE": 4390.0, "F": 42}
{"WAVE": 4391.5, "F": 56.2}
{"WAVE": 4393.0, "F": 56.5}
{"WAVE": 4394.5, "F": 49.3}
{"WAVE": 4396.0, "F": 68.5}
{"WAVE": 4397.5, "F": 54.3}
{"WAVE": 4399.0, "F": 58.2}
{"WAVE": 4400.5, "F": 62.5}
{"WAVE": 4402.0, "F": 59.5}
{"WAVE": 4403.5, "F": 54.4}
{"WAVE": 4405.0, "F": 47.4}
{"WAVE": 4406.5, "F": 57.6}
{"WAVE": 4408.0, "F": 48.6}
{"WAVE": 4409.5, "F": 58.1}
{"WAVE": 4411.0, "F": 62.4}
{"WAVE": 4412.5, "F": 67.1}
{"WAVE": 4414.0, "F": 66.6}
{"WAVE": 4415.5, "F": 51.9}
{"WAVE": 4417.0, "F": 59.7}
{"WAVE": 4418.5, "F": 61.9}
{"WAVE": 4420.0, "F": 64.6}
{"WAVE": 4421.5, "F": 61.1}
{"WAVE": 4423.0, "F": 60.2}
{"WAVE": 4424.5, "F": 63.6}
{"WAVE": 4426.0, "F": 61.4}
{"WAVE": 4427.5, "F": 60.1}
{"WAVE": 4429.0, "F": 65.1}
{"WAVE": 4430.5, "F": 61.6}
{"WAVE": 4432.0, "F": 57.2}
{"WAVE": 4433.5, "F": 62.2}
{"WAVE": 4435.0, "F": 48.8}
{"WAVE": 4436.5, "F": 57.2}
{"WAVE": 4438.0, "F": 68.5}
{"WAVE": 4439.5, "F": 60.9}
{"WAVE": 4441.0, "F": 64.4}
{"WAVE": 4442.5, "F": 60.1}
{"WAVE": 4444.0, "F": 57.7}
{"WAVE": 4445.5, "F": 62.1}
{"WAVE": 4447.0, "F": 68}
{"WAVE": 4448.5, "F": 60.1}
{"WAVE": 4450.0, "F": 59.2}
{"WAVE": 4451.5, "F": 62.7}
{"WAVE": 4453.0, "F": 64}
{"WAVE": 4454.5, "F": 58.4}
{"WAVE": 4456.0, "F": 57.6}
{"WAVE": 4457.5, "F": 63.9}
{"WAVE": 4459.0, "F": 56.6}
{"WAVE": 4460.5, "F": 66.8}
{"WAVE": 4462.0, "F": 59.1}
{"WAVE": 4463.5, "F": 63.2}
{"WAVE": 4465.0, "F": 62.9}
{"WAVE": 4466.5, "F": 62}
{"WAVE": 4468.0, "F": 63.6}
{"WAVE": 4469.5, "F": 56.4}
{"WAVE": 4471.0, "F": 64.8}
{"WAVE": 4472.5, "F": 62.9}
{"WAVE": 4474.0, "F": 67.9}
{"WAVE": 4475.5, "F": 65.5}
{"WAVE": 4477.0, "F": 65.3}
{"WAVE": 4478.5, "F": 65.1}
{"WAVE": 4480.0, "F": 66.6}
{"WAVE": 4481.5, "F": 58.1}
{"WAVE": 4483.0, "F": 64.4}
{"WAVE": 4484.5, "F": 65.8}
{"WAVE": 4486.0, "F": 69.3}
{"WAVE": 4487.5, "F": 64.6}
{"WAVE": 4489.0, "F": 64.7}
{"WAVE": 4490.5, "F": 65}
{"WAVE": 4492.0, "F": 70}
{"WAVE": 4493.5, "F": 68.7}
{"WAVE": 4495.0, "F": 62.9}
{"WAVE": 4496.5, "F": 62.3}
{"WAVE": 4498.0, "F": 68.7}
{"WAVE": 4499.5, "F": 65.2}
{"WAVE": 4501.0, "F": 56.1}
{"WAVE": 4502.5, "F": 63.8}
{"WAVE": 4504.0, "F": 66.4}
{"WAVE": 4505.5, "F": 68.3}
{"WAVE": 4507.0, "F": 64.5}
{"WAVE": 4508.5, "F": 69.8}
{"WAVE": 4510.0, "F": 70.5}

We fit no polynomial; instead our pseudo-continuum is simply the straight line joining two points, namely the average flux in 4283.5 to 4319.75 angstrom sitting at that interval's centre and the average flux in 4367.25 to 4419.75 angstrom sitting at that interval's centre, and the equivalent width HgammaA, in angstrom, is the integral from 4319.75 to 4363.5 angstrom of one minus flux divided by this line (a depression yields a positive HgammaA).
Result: -2.2 angstrom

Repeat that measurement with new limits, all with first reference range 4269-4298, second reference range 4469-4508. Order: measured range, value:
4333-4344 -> 1.2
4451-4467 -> 0.4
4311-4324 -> -0.5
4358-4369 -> -1.0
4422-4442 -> 0.2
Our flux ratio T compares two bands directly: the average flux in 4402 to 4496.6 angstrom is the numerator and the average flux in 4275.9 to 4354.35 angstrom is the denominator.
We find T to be 1.17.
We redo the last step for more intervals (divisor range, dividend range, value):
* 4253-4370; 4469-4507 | 1.19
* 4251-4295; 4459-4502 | 1.16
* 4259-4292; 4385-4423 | 1.03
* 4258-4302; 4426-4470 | 1.15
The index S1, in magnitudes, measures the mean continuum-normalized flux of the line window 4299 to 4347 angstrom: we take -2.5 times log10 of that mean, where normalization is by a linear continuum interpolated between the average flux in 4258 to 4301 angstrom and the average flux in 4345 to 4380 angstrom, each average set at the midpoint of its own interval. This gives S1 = 0.13 mag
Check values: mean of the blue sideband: 53.4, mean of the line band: 51.7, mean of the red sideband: 62.6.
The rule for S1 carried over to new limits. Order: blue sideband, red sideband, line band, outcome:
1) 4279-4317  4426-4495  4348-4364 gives -0.11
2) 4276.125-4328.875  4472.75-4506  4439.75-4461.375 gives 0.02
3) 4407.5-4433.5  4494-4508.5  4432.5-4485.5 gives 0.01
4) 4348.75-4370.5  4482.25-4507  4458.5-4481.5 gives 0.02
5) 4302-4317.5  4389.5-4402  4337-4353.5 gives -0.02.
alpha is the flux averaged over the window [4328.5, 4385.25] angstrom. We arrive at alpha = 58.8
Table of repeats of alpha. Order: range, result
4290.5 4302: 48.4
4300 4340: 51.9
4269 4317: 50.7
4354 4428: 59.2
